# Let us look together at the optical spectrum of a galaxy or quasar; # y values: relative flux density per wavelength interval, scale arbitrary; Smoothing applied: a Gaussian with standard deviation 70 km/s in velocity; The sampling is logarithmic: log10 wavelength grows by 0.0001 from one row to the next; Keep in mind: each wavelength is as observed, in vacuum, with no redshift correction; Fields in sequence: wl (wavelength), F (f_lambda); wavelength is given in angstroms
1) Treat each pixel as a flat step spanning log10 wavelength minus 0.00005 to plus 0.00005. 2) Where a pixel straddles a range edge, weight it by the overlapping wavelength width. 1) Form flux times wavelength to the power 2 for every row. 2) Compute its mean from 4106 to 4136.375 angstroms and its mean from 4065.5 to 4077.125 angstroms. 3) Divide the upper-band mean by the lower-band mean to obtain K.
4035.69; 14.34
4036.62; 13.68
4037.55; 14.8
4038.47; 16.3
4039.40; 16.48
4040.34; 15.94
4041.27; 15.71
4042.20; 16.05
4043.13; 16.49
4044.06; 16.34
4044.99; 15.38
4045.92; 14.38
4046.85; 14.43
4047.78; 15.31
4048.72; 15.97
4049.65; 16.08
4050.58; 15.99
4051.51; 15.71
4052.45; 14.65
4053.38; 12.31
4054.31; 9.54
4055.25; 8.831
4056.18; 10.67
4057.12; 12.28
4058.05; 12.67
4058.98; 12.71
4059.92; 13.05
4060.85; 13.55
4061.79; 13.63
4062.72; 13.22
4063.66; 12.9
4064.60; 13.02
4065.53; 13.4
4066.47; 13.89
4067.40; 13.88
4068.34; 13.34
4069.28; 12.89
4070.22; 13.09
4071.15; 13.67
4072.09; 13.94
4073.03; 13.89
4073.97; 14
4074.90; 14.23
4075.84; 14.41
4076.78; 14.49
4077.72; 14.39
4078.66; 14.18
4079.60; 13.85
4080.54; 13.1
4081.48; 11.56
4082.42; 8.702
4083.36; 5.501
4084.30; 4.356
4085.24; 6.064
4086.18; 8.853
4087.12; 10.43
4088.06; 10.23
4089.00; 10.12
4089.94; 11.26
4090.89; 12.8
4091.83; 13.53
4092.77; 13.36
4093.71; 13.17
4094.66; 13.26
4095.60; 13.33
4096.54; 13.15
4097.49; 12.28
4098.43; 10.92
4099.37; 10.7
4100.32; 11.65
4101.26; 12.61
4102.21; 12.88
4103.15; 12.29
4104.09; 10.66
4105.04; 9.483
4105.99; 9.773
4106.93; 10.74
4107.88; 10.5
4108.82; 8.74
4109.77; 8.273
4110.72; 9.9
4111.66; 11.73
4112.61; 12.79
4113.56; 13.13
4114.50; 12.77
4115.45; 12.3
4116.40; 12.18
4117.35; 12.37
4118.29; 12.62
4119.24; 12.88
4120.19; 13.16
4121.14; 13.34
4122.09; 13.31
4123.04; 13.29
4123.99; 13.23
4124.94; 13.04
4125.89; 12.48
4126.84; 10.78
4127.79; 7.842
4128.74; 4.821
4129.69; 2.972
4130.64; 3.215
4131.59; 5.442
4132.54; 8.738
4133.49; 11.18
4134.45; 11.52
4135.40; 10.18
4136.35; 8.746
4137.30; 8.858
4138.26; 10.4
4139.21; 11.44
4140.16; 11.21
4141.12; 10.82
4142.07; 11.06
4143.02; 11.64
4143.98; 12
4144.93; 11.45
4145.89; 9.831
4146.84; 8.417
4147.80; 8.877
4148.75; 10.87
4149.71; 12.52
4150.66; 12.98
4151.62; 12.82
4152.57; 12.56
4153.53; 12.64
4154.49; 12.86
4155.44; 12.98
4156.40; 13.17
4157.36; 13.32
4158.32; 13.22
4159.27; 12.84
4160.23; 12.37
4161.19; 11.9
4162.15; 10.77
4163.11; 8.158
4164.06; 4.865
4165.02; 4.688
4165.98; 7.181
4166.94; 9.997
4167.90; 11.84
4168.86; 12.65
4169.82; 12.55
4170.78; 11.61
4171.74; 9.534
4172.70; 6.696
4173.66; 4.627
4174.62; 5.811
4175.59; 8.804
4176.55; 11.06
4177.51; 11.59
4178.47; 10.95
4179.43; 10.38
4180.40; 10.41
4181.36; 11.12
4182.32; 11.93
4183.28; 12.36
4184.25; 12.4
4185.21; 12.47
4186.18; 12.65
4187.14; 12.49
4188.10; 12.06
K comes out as 0.8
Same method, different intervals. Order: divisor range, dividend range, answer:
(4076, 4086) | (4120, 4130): 1.03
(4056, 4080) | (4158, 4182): 0.77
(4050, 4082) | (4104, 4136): 0.82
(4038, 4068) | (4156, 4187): 0.79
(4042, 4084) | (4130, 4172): 0.82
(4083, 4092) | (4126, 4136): 0.87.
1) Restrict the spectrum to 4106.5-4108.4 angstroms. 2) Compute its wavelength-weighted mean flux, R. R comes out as 10.6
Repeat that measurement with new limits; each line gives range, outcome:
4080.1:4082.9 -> 11.1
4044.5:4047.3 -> 14.8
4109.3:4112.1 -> 9.96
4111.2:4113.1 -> 12.2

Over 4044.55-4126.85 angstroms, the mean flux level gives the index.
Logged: 12.4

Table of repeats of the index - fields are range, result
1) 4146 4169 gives 11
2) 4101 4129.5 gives 11.4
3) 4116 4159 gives 11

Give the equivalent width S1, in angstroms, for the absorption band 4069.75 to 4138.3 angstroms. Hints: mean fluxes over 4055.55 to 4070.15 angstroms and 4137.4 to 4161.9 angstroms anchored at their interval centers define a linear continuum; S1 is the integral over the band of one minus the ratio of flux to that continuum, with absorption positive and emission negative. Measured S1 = 6.6 angstroms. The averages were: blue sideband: 13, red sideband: 11.7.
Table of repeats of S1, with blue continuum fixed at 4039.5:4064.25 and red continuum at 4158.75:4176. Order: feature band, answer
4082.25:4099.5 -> 2.4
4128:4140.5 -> 2.7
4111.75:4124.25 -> -1.7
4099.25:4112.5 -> 1.2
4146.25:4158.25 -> -2.6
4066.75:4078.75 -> -0.6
